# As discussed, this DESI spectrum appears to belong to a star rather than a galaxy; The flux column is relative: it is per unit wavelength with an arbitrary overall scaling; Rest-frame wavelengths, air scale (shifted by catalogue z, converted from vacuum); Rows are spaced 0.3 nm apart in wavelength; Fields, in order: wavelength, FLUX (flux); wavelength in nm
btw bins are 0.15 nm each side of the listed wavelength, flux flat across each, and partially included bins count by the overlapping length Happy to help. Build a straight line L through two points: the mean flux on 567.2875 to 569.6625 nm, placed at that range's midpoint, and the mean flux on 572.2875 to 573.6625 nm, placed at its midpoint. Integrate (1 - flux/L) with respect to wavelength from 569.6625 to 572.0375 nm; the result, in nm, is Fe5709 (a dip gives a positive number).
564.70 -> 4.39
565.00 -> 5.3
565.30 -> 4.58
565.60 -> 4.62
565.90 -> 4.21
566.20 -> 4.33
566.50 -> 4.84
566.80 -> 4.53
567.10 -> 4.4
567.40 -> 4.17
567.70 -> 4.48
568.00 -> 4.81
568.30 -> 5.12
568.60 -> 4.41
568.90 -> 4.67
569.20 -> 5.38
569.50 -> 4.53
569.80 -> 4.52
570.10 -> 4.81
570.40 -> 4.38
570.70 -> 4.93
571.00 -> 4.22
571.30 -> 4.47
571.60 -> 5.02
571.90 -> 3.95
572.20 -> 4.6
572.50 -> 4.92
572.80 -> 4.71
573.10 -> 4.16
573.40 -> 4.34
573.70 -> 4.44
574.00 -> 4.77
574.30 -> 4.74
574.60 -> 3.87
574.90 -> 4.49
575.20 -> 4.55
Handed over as 0.04 nm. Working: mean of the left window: 4.7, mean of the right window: 4.53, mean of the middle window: 4.54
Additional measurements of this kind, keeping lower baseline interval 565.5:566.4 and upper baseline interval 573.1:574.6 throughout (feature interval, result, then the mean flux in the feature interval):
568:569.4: -0.14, 4.87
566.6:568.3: -0.05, 4.55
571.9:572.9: -0.04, 4.63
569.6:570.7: -0.05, 4.62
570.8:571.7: -0.03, 4.57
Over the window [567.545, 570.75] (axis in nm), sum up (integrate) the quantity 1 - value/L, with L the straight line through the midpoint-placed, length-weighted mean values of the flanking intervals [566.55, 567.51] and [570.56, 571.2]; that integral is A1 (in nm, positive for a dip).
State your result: -0.16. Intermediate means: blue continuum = 4.42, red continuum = 4.56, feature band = 4.72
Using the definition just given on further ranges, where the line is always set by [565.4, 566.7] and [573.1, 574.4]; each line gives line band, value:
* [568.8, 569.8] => -0.07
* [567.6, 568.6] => -0.06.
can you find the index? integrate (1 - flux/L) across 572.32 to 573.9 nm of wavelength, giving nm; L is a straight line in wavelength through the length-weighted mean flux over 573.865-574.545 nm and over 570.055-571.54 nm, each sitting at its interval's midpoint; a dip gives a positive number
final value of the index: 0.03 nm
